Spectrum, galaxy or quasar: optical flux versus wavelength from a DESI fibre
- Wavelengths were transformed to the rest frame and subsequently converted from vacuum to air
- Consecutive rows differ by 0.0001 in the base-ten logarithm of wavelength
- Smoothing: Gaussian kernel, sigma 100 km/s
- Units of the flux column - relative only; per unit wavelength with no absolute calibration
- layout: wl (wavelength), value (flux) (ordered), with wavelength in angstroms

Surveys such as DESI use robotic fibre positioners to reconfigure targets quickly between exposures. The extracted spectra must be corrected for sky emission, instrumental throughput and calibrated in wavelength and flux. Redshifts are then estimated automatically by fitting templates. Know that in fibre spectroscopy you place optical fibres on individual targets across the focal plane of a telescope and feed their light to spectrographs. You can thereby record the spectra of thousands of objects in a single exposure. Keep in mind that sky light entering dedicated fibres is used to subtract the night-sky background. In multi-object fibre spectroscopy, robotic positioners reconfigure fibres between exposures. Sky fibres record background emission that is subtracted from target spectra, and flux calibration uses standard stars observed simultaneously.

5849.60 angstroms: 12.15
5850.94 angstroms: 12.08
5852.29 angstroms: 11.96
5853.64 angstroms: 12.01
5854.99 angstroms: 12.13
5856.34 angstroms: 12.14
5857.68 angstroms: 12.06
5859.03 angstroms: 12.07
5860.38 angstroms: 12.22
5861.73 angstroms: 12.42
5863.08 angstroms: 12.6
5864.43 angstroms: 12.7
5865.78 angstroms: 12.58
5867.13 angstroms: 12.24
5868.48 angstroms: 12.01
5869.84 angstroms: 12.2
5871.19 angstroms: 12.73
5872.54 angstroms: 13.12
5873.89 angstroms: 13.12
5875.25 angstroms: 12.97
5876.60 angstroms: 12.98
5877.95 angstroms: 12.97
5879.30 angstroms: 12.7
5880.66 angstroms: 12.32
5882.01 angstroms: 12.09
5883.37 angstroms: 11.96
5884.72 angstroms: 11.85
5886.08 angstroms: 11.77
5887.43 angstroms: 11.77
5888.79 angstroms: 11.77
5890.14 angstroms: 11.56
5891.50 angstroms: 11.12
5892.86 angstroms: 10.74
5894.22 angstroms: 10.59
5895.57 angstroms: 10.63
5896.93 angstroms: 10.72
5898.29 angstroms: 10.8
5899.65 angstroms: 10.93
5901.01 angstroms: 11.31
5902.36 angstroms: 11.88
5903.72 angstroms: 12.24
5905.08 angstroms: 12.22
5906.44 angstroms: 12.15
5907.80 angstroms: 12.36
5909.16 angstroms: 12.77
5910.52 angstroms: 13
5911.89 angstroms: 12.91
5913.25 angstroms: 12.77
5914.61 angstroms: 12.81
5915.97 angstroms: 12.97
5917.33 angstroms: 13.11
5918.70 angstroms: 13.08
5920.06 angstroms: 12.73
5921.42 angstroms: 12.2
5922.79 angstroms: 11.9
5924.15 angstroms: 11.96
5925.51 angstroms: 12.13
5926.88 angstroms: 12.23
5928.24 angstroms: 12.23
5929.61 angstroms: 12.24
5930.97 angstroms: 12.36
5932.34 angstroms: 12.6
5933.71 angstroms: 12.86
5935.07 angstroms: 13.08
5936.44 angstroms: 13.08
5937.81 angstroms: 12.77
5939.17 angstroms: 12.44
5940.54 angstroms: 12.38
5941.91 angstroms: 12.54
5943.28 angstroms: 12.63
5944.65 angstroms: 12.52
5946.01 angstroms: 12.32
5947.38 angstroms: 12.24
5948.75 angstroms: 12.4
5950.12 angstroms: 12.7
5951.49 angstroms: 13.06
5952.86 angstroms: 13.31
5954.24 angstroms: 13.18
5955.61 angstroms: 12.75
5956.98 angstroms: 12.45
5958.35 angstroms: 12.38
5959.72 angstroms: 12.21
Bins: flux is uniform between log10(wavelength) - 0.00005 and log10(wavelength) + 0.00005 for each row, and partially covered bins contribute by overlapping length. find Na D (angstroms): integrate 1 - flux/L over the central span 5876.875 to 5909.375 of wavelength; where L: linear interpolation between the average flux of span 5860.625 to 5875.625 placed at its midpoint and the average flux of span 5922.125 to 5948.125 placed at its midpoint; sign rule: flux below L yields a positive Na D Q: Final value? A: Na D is 2.1 angstroms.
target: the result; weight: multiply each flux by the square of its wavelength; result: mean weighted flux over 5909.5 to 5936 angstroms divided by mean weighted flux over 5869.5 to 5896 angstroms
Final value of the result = 1.1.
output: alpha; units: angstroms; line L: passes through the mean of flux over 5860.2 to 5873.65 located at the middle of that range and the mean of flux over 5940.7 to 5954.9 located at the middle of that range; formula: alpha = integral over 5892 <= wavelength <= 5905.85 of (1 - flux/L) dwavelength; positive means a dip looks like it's 1.5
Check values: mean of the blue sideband 12.5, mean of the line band 11.2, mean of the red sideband 12.7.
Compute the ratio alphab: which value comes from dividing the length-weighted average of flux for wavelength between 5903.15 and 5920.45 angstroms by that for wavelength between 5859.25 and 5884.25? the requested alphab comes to 1.01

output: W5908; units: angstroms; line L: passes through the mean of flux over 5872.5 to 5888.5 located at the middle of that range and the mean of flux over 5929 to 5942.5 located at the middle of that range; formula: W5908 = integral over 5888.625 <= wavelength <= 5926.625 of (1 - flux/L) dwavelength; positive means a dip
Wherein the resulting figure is 1.7 angstroms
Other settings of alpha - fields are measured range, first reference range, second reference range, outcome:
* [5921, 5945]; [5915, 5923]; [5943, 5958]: 0.46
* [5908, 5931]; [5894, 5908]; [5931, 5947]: -1.03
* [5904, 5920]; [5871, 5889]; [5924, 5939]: -0.30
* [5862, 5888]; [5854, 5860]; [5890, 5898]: -2.20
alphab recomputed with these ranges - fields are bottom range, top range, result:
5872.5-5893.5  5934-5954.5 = 1.05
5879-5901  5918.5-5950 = 1.09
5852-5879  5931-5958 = 1.02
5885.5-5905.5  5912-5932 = 1.10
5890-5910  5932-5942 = 1.11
